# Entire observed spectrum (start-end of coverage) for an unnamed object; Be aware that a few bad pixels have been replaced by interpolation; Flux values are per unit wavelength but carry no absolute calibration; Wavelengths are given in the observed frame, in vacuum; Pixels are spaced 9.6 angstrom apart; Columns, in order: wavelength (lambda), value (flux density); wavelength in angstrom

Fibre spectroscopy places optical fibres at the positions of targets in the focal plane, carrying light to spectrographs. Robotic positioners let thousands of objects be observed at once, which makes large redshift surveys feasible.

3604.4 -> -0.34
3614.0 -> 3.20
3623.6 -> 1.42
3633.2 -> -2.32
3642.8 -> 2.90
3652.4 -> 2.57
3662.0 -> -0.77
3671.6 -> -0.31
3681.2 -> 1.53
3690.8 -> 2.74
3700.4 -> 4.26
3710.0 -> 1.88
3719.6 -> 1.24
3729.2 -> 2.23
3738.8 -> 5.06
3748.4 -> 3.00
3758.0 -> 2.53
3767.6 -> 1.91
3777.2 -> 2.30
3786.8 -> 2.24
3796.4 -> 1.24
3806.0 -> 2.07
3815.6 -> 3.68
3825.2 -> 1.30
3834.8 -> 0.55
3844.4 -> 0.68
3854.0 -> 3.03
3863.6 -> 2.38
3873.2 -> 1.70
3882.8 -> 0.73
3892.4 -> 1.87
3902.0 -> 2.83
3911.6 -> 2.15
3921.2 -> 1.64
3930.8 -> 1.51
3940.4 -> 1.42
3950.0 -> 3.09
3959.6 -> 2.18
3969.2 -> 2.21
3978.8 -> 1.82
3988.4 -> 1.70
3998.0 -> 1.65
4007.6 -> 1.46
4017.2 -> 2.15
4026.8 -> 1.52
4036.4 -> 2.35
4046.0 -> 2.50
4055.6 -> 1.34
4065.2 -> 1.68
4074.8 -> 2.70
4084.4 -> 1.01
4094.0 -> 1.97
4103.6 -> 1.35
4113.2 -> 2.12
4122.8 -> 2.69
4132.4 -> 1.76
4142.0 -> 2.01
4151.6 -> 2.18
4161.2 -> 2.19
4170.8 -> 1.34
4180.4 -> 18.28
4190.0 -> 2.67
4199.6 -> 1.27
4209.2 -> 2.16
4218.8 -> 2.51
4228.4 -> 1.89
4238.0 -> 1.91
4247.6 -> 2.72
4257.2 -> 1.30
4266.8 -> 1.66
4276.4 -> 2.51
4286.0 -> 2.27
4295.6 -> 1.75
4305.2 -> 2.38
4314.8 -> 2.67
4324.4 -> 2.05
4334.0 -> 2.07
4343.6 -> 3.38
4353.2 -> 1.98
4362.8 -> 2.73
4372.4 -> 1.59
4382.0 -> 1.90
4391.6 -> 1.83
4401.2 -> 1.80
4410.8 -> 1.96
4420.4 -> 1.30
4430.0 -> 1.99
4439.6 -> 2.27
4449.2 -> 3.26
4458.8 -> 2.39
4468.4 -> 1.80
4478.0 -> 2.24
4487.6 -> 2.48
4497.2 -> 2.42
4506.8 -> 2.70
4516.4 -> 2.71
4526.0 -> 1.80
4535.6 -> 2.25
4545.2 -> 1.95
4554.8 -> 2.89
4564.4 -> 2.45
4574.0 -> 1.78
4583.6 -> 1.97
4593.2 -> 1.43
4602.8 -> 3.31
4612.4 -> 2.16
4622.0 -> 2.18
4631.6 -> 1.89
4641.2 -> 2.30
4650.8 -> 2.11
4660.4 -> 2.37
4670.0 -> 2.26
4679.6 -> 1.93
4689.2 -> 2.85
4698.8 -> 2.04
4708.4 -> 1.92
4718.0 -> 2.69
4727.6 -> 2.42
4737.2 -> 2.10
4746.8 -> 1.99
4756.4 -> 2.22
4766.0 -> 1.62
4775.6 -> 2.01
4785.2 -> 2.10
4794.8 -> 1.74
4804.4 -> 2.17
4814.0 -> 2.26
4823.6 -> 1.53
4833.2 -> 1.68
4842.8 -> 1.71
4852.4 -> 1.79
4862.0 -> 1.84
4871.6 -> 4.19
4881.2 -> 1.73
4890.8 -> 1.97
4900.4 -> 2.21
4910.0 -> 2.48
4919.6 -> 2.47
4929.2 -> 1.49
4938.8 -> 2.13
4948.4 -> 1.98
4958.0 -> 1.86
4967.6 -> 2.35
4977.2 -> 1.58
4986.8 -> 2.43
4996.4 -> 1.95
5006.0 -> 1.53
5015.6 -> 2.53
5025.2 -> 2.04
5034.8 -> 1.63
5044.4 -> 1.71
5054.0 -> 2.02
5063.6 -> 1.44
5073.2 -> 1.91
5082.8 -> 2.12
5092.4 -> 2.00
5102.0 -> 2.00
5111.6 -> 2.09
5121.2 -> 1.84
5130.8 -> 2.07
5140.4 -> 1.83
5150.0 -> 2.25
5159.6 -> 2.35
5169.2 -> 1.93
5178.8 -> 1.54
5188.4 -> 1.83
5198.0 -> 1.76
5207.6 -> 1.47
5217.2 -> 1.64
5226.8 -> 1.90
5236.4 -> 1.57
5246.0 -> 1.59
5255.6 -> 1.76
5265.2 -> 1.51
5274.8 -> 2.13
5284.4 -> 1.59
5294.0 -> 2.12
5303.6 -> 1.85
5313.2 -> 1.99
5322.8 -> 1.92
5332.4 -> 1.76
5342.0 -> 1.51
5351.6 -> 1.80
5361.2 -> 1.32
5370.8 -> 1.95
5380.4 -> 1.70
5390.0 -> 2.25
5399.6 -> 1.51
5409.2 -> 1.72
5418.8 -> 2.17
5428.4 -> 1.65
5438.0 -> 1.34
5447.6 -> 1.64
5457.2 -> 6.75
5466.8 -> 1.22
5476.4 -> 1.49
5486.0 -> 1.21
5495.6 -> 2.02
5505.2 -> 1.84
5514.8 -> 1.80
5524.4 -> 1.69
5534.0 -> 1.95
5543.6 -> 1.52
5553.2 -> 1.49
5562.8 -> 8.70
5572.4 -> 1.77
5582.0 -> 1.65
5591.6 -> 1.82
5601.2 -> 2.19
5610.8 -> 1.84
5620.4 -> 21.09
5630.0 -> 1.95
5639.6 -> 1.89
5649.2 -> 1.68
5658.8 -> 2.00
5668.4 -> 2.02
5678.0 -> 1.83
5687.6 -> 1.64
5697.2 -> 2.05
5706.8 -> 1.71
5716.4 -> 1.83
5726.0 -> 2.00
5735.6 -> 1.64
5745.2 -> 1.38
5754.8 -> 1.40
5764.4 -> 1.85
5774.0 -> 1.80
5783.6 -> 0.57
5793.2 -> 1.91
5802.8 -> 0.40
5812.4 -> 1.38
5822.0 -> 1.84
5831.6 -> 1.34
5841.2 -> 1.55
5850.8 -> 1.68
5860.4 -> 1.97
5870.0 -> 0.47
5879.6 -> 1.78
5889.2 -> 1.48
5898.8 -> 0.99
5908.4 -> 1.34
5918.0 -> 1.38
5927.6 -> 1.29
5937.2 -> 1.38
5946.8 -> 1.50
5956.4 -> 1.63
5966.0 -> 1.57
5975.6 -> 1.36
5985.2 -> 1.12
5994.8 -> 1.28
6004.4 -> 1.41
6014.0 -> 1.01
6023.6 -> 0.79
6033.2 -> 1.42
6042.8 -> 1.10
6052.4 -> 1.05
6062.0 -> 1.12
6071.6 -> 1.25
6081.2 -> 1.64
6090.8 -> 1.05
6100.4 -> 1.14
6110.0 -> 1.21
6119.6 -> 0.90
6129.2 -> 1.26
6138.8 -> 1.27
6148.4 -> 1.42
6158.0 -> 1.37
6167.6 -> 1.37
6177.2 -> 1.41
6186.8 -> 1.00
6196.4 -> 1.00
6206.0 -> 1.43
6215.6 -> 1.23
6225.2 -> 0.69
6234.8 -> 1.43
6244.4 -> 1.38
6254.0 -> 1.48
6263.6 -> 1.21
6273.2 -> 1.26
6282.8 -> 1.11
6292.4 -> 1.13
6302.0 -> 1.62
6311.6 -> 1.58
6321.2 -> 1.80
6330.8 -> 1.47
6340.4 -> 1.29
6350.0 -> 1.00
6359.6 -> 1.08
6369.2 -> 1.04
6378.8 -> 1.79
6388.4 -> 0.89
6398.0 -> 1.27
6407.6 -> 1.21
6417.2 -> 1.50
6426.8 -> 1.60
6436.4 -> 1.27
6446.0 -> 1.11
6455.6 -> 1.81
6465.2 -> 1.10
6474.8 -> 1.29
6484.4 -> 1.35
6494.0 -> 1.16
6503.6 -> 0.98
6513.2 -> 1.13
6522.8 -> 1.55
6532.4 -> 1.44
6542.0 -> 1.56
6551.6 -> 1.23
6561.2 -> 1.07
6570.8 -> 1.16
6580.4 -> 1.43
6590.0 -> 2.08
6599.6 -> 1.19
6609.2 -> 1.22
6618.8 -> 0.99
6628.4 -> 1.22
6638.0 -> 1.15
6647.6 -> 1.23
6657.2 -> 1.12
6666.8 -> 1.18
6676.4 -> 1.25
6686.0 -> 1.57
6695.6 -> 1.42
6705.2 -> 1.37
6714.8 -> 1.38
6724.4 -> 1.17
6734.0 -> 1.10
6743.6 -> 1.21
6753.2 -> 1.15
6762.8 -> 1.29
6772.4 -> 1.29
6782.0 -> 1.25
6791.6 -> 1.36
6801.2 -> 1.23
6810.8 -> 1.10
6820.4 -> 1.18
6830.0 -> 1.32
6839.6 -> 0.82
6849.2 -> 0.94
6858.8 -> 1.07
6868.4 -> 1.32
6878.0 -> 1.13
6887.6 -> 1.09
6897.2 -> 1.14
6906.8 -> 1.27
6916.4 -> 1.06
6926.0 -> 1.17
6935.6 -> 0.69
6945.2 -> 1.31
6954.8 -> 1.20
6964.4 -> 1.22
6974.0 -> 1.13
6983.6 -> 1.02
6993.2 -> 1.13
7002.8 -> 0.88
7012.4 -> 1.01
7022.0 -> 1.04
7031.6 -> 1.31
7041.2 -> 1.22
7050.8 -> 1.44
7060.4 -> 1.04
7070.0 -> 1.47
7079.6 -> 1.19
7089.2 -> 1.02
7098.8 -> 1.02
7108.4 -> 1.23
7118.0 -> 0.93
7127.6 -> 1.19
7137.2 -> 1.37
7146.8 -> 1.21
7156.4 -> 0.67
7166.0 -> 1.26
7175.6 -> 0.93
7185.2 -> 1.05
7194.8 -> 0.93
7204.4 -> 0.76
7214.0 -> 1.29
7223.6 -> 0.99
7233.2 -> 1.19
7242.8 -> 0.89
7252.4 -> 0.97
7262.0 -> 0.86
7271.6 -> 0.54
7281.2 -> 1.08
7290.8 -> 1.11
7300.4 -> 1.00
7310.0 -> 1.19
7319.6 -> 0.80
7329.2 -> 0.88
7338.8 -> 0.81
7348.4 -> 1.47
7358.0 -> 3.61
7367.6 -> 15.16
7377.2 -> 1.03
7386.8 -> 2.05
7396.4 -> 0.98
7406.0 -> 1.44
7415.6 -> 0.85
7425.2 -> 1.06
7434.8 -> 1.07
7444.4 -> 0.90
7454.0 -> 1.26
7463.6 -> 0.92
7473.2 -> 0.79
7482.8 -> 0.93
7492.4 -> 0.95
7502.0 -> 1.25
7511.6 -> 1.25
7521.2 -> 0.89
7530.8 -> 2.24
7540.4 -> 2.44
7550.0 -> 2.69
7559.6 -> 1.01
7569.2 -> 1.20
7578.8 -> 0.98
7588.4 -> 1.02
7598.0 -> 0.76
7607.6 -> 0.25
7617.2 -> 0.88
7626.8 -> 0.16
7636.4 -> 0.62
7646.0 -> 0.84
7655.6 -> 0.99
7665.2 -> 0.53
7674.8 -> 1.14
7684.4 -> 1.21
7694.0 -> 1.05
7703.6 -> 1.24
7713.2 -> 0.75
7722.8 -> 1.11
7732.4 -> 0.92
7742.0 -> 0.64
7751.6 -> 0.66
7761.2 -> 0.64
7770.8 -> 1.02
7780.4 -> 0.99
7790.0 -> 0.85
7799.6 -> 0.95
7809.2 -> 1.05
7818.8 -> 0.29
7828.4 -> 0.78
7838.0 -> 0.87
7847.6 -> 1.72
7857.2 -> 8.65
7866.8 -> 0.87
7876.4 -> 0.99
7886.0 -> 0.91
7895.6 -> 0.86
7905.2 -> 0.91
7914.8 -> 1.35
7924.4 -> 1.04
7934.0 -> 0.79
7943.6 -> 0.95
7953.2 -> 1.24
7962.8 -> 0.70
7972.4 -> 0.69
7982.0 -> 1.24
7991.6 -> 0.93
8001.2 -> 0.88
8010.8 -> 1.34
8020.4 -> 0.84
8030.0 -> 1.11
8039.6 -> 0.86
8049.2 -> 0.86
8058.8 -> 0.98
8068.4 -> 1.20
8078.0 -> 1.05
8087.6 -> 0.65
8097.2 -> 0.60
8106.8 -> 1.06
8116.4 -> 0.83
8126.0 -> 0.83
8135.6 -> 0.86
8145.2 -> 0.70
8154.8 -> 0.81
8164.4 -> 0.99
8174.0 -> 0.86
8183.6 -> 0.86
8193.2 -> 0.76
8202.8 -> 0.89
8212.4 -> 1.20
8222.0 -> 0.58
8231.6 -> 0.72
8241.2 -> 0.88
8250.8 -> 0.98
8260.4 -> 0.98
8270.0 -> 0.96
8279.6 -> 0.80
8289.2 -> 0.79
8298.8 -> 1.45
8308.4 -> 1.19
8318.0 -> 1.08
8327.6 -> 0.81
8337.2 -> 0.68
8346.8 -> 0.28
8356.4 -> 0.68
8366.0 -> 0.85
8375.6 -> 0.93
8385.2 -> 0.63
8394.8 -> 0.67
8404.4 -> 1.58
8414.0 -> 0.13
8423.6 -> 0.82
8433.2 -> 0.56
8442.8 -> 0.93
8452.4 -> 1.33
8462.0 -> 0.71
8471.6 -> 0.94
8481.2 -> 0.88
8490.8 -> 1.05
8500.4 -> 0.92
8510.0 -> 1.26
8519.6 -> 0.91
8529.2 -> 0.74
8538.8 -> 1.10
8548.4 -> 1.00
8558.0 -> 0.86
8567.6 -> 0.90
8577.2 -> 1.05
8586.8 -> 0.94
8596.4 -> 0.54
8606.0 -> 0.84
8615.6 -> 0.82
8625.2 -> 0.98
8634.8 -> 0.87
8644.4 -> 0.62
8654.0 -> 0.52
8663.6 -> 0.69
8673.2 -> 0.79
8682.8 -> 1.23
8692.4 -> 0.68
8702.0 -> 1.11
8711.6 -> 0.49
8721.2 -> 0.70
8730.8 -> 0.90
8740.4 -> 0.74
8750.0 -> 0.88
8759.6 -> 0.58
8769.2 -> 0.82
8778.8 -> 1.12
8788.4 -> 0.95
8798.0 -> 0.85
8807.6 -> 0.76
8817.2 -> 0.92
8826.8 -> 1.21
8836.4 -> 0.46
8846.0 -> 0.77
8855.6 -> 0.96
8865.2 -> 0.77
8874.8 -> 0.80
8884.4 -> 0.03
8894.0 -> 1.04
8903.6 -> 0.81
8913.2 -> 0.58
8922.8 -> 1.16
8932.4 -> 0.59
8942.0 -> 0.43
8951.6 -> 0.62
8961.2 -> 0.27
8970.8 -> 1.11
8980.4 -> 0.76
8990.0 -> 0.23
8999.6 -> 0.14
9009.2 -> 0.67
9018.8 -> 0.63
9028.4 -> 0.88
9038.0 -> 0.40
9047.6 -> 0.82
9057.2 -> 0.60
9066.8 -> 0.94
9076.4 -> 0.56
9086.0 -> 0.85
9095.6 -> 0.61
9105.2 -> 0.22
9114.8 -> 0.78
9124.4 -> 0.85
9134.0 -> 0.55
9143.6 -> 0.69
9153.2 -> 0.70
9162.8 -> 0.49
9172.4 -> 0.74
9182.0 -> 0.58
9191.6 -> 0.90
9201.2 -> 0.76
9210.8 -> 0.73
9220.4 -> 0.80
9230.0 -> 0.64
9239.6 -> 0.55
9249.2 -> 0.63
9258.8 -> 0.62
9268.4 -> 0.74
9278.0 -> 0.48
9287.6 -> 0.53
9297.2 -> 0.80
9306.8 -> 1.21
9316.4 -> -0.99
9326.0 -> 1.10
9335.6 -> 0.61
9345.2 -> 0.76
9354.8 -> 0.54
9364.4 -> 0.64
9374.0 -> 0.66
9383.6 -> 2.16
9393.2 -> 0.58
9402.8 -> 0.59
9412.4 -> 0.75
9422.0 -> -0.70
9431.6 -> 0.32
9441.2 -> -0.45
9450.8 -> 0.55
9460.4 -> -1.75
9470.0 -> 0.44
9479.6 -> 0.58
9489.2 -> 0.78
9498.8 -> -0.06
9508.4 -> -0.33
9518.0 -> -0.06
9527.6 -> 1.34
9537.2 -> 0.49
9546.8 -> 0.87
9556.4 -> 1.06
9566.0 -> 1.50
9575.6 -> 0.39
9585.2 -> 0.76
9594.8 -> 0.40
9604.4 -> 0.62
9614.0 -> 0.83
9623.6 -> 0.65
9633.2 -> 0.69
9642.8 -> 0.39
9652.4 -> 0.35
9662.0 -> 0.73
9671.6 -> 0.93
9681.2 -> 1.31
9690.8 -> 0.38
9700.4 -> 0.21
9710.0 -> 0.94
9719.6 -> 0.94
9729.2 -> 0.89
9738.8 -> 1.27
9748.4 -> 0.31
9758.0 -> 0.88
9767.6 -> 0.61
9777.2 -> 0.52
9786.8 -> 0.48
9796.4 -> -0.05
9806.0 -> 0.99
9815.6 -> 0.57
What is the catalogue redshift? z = 0.122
